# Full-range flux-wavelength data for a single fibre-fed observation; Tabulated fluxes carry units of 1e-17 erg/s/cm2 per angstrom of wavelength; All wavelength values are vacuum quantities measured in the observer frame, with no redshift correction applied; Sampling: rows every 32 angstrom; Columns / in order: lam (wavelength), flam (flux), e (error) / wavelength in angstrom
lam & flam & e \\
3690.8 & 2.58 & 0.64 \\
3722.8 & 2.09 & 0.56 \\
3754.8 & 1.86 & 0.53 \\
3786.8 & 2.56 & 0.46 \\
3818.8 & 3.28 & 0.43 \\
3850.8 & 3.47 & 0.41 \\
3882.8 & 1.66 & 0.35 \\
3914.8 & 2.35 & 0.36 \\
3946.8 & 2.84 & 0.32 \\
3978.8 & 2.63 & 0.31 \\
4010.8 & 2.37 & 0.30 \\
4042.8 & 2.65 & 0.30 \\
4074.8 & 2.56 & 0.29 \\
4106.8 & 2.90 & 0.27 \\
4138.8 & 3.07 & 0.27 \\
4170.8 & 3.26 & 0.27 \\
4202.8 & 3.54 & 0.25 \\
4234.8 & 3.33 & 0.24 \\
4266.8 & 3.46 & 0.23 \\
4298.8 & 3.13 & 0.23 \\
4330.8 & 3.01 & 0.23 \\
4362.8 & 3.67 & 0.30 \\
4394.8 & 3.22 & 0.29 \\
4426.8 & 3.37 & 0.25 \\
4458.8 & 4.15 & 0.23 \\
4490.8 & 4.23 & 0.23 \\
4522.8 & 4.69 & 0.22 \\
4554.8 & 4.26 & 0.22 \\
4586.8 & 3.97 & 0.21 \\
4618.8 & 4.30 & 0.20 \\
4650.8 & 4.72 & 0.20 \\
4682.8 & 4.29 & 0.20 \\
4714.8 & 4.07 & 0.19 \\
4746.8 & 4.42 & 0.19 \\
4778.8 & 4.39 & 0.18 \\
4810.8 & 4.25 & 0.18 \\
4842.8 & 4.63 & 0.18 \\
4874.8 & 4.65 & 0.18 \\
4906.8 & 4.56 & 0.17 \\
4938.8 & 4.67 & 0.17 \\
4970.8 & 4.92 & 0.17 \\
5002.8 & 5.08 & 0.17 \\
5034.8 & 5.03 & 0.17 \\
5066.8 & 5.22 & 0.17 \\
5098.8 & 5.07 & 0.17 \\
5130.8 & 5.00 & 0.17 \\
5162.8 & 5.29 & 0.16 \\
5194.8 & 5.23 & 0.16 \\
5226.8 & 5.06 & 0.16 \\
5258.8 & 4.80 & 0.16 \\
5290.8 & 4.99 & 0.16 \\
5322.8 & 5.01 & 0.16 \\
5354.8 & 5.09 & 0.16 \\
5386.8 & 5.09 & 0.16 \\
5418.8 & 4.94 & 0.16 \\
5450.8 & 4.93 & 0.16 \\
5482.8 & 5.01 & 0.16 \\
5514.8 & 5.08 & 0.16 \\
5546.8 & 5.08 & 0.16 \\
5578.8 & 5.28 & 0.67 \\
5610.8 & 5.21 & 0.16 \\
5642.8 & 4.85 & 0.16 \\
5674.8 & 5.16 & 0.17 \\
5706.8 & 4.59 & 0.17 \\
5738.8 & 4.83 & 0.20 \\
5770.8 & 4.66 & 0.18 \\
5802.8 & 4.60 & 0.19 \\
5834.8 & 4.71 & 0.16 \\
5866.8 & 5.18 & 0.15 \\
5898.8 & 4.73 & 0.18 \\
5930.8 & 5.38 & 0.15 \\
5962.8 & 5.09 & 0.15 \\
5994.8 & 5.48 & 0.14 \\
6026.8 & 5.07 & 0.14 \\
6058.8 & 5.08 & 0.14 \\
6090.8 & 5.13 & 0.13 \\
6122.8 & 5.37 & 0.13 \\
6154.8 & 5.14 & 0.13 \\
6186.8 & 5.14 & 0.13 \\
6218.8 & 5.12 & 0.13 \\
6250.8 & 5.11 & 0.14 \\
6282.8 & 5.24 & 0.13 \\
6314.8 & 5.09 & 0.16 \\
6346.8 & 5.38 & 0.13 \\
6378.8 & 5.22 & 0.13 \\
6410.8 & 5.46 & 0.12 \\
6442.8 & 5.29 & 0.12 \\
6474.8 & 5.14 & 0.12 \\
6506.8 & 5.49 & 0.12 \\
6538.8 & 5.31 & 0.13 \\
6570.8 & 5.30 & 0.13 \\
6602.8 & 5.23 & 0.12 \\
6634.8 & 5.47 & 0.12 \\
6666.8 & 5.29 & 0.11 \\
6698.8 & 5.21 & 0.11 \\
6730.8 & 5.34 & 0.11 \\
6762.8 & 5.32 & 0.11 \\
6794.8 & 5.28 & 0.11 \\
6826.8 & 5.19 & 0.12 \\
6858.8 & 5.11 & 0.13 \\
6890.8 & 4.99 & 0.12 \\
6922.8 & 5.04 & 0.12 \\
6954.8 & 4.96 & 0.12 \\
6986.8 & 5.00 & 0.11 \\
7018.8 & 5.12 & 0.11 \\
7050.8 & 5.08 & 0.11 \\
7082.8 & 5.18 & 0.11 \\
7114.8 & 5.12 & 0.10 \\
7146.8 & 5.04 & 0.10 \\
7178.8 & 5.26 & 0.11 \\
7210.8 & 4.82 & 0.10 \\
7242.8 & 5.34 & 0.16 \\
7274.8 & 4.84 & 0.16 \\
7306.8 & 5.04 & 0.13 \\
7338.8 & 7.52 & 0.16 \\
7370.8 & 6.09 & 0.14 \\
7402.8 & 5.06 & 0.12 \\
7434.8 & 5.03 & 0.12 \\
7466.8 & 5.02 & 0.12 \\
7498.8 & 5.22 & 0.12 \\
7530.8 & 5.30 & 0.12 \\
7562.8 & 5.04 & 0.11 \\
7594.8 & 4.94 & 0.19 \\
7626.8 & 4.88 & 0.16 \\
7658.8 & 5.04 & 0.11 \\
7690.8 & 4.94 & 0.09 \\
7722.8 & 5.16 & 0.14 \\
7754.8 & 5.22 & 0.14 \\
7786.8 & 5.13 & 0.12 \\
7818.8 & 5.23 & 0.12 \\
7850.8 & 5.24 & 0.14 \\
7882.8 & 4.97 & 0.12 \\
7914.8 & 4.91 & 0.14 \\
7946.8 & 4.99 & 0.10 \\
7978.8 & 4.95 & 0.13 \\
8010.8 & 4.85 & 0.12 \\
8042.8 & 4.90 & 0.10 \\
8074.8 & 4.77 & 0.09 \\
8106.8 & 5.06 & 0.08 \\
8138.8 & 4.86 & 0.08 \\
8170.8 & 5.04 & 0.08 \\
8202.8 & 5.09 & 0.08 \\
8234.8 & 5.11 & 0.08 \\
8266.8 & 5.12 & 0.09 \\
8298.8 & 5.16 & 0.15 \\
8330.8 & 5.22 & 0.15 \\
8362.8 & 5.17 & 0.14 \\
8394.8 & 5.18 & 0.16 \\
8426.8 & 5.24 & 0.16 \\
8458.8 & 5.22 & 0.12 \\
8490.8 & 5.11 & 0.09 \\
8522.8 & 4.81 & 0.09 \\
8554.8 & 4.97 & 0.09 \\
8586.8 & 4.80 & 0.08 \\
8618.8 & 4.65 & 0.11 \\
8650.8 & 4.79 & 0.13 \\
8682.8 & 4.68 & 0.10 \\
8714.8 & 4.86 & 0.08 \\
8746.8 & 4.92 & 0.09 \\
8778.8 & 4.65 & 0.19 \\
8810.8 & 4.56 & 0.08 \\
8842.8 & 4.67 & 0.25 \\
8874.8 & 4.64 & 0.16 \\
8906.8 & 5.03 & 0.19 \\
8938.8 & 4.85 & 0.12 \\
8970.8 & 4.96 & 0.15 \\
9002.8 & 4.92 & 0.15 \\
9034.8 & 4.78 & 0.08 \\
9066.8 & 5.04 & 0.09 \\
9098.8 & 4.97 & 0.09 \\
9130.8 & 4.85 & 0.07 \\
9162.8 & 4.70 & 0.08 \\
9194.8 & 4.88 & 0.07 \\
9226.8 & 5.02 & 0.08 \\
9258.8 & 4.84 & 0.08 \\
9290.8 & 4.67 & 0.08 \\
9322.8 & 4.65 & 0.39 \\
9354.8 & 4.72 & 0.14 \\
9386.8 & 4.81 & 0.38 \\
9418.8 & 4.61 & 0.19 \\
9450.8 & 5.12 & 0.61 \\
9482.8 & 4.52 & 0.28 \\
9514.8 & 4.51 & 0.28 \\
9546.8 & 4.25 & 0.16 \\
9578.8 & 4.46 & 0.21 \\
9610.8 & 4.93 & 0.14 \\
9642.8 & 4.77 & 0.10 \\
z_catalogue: 0.118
